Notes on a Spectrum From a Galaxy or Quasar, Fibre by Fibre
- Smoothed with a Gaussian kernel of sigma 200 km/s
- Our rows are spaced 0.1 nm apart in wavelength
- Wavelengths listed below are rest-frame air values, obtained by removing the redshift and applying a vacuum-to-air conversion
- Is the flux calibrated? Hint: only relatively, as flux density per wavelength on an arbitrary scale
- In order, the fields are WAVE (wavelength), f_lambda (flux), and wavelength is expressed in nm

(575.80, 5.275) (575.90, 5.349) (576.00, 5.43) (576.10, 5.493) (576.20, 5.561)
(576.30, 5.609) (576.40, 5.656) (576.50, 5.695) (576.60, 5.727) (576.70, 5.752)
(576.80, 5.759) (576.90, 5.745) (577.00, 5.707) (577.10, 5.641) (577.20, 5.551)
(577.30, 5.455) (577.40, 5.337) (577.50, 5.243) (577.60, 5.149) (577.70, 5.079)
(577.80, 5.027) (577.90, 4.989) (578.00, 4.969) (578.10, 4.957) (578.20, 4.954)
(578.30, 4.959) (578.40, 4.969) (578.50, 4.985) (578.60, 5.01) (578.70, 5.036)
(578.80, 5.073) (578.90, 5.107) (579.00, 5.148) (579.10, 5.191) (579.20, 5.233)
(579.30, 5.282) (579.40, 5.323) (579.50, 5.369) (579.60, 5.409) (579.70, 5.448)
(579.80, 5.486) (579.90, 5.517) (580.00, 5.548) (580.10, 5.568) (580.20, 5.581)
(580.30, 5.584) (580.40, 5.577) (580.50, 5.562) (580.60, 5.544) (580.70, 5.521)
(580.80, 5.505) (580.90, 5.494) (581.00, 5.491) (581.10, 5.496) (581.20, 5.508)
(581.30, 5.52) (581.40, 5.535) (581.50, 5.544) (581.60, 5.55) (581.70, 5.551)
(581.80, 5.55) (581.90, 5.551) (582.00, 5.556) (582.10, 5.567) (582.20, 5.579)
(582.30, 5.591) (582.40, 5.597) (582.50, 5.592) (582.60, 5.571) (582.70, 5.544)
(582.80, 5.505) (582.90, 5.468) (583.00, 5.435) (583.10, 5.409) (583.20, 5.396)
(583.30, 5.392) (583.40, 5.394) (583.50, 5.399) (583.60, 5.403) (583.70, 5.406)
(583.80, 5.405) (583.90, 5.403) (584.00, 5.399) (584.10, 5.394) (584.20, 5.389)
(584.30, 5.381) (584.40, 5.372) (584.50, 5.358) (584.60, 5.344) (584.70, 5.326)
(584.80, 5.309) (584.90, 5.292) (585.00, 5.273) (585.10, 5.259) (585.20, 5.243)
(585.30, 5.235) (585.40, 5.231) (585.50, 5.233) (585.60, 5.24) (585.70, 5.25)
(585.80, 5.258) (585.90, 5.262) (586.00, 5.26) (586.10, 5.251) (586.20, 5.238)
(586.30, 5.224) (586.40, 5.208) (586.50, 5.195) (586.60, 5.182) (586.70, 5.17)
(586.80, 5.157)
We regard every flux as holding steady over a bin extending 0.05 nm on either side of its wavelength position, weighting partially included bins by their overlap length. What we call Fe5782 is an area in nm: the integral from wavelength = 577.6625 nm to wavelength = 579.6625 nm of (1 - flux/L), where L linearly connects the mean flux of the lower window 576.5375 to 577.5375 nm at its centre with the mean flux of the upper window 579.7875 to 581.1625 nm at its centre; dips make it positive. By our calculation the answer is 0.17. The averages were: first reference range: 5.6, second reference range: 5.53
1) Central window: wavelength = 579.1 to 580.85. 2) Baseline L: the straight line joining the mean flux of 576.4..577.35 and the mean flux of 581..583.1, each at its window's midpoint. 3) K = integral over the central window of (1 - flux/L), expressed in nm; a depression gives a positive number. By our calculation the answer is 0.04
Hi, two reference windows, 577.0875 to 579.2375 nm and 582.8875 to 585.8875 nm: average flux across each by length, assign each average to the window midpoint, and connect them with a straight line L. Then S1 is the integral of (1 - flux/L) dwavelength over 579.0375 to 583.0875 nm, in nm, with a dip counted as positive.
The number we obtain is -0.21 nm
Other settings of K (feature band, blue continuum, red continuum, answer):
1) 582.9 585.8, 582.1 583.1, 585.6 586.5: 0.02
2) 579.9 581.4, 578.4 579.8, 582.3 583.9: -0.07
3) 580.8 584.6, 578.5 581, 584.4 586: -0.11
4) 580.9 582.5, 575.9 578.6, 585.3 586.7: -0.08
